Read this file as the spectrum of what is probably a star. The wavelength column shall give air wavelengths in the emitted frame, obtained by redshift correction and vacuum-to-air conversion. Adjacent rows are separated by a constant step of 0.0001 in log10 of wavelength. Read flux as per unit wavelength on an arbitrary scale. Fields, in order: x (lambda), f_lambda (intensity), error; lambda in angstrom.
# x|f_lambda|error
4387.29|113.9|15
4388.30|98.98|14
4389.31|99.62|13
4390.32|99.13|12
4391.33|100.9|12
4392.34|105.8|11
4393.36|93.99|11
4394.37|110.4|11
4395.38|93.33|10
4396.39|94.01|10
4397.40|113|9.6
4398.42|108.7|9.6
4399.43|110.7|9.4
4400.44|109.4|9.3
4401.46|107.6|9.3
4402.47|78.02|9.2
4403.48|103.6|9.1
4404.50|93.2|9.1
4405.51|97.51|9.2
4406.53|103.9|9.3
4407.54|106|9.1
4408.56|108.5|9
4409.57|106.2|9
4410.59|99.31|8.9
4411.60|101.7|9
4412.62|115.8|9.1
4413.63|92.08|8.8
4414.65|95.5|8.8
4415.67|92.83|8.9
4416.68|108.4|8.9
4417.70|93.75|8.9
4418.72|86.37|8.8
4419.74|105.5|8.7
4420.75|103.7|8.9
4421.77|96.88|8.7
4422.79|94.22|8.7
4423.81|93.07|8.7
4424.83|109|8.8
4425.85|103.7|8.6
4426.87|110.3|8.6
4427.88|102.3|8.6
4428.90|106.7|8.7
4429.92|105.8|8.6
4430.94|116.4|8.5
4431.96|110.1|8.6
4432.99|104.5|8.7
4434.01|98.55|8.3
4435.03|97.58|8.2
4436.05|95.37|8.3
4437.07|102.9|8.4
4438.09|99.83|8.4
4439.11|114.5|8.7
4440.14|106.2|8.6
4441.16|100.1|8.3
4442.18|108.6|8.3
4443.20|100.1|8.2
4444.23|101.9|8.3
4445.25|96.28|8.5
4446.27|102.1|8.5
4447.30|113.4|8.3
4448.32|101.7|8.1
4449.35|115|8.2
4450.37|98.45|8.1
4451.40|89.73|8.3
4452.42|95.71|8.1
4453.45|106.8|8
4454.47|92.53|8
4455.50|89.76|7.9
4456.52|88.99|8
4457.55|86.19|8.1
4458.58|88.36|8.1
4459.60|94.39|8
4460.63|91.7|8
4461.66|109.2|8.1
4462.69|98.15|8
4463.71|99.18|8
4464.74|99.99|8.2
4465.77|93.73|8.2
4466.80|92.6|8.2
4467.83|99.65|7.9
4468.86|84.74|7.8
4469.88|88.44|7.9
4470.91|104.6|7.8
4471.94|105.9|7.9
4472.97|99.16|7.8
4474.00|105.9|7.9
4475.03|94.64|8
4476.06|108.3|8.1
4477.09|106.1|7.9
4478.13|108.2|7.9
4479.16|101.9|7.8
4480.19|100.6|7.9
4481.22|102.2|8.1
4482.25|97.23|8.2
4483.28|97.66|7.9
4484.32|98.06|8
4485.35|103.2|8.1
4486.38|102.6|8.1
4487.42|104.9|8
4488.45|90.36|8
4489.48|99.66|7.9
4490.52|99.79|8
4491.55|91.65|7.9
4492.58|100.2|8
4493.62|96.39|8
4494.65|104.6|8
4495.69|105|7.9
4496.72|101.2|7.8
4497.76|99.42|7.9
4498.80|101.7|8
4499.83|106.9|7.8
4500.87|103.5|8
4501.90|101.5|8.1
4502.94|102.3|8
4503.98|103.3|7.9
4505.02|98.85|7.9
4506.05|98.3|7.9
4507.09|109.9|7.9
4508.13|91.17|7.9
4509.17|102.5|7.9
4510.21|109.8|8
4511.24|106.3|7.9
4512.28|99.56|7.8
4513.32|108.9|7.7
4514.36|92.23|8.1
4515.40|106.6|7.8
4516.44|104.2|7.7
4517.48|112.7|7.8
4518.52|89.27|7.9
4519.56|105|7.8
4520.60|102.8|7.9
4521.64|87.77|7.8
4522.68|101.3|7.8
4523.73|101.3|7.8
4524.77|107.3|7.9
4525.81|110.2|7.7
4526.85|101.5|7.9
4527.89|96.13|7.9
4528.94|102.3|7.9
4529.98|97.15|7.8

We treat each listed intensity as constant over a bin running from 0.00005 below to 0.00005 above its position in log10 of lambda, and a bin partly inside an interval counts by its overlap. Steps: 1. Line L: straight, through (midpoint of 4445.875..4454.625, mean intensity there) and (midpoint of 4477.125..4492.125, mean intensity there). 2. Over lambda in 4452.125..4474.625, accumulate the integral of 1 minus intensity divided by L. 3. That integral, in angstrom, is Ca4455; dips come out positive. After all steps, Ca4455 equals 1.1 angstrom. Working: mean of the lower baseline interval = 102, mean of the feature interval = 96.2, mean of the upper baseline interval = 100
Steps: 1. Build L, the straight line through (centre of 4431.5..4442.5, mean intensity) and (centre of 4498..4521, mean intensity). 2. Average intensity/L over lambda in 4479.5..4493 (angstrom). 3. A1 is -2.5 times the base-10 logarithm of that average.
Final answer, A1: 0.04 mag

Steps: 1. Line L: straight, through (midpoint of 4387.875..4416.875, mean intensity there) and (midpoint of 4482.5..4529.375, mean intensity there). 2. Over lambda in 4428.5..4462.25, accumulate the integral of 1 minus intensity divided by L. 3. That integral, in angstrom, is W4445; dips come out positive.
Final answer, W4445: 0.2 angstrom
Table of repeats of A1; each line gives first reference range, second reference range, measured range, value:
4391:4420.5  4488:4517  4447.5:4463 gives 0.05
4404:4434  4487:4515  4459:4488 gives 0.02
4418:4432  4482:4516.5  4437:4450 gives -0.03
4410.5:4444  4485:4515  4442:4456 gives 0.01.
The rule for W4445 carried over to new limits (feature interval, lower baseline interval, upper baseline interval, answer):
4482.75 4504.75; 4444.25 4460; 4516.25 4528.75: -0.2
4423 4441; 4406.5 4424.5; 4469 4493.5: -0.7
